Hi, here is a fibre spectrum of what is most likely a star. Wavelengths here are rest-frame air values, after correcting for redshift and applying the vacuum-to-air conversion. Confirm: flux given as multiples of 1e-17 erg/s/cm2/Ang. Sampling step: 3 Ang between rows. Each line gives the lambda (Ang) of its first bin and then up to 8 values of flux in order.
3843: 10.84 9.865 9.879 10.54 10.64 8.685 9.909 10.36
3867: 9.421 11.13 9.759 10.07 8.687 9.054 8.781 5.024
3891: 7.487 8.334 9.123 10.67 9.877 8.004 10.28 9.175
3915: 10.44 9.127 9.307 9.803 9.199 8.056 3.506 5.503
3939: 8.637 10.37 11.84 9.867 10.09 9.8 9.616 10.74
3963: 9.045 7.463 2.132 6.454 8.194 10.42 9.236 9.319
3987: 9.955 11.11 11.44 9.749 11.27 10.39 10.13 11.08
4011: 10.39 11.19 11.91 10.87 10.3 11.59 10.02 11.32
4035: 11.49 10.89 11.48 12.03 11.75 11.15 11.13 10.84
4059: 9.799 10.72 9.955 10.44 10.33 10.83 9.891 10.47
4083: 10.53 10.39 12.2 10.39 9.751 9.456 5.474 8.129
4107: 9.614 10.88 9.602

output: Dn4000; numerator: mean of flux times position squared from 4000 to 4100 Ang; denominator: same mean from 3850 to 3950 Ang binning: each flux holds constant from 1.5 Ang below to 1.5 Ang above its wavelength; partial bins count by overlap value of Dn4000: 1.3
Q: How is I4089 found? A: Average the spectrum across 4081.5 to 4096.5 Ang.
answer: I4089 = 10.7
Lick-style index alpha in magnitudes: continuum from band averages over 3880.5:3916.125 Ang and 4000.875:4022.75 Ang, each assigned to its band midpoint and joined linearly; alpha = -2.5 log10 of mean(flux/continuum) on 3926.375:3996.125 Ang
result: 0.13 mag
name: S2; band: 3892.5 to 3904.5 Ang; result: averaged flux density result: 9.5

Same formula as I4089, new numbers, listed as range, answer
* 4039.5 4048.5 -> 11.8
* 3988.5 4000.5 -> 10.9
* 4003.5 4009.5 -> 10.6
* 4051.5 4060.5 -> 10.6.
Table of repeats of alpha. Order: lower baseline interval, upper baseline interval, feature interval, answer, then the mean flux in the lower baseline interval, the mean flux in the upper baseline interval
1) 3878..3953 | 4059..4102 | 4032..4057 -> -0.16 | 8.82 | 10.1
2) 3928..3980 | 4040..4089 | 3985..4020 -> -0.15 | 8.35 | 10.8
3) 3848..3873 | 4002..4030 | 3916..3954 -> 0.18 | 10.1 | 10.8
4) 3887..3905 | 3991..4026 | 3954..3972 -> 0.25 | 8.5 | 10.8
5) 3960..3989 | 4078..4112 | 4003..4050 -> -0.24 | 8.22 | 9.75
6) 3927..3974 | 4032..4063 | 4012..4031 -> -0.06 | 8.24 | 11.1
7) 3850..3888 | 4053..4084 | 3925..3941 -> 0.34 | 9.57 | 10.4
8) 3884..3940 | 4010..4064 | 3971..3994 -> 0.04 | 8.43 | 11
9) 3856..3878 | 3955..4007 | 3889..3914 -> 0.07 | 9.89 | 9.24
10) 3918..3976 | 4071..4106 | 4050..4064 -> -0.13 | 8.42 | 9.8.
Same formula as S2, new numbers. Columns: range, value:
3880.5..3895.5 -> 7.74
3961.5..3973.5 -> 6.27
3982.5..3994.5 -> 10.5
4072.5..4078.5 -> 10.4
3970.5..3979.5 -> 8.36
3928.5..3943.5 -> 7.21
